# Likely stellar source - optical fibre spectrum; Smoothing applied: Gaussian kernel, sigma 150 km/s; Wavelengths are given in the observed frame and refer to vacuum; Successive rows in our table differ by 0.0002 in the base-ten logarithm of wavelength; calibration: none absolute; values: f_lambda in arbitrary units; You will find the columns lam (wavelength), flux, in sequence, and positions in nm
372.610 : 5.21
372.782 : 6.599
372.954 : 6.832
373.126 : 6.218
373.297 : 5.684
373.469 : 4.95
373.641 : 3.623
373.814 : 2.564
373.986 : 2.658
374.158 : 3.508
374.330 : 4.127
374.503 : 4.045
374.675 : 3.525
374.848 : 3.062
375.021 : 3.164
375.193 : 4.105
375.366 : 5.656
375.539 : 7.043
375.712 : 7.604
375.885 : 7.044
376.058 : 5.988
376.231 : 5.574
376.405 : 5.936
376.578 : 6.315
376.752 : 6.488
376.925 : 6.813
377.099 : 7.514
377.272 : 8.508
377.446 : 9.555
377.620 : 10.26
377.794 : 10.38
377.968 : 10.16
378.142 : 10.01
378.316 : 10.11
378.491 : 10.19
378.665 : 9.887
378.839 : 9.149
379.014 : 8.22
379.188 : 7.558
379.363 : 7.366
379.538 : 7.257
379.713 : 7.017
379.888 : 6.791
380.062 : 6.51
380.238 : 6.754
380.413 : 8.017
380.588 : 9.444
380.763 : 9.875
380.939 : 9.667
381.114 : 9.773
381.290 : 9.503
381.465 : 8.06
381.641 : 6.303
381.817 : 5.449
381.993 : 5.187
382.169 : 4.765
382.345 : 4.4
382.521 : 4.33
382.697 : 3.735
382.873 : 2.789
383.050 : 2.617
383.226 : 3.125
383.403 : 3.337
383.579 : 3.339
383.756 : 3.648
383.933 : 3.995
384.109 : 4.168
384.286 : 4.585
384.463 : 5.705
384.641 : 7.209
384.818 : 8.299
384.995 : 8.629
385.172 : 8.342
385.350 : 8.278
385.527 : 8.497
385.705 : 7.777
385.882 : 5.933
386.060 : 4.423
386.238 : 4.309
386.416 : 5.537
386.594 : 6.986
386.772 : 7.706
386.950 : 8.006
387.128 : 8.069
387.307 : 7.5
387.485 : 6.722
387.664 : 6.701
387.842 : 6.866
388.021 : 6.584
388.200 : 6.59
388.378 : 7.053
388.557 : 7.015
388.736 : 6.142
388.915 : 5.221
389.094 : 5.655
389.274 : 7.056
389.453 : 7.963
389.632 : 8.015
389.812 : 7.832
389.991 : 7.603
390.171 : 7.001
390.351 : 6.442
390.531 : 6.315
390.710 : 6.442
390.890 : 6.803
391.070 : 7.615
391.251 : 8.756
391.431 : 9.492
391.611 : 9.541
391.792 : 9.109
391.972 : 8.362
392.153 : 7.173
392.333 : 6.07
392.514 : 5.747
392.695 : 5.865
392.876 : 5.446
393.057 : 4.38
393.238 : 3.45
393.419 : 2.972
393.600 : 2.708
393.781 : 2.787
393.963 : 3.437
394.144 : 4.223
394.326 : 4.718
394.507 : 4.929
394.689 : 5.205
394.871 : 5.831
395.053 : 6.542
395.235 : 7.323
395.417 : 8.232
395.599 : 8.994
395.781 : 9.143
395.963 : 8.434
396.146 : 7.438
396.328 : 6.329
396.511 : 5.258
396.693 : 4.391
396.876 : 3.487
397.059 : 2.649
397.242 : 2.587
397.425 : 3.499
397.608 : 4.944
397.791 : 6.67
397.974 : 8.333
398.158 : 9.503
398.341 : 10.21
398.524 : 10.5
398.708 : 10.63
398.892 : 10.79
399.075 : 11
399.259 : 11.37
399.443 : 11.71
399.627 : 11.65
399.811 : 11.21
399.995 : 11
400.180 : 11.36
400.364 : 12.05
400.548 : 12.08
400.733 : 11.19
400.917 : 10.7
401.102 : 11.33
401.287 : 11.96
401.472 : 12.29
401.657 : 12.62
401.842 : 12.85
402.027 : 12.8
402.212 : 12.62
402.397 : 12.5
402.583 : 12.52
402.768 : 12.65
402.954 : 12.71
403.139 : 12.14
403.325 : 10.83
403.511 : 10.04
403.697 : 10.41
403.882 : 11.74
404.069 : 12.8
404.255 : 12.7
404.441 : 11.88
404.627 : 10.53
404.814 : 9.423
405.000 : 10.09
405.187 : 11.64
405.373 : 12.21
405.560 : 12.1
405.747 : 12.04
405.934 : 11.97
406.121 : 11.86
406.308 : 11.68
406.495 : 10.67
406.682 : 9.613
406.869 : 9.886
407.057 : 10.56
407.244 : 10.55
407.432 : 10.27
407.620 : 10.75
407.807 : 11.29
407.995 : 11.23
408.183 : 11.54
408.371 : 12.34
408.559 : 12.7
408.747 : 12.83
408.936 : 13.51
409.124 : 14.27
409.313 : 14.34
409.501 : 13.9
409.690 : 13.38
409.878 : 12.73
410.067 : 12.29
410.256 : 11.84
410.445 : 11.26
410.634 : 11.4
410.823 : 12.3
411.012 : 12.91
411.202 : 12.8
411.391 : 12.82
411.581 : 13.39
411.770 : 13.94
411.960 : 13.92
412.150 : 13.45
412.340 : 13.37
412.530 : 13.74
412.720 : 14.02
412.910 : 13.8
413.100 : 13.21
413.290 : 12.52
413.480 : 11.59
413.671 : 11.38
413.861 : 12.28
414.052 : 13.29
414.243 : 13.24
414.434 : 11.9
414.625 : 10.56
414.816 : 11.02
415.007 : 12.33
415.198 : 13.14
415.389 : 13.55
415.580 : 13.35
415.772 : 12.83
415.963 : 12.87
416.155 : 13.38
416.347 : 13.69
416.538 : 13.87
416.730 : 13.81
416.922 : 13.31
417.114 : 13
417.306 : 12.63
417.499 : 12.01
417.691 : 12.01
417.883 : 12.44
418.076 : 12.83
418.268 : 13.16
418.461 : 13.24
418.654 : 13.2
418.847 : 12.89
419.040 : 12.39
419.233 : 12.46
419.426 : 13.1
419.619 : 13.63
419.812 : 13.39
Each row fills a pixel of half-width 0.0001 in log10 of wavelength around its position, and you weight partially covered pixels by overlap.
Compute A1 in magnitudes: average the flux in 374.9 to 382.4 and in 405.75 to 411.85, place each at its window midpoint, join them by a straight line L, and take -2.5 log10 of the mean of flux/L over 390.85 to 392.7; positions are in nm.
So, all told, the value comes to 0.218 mag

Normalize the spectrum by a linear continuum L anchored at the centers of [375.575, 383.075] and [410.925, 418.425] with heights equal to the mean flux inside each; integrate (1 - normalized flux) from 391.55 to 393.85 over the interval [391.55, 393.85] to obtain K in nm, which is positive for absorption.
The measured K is 0.932 nm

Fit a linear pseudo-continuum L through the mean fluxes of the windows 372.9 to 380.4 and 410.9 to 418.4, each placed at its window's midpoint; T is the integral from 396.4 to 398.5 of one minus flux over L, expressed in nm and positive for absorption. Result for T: 0.90 nm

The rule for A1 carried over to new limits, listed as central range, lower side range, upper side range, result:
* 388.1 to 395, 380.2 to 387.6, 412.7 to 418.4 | 0.24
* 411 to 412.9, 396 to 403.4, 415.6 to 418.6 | -0.12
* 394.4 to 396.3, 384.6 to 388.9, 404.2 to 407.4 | 0.23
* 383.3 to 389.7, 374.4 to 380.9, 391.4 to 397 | 0.03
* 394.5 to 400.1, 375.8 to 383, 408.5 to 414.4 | 0.33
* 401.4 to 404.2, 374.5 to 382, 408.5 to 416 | -0.07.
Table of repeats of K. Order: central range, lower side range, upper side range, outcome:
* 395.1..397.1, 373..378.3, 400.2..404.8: 0.74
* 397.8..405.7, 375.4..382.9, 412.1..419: -0.41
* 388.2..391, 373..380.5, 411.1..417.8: 0.63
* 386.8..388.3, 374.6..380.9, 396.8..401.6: 0.22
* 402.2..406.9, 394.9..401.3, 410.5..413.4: -0.35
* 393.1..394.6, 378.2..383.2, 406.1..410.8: 0.91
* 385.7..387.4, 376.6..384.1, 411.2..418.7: 0.32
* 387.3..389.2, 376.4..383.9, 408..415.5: 0.45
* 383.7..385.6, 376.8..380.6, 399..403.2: 0.58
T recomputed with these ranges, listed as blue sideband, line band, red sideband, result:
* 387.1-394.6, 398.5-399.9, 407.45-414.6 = -0.33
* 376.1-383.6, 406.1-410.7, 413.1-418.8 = -0.12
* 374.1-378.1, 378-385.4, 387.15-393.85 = -0.31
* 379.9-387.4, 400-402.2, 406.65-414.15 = -0.34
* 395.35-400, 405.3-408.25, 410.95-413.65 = 0.03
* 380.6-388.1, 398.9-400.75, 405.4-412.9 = -0.26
